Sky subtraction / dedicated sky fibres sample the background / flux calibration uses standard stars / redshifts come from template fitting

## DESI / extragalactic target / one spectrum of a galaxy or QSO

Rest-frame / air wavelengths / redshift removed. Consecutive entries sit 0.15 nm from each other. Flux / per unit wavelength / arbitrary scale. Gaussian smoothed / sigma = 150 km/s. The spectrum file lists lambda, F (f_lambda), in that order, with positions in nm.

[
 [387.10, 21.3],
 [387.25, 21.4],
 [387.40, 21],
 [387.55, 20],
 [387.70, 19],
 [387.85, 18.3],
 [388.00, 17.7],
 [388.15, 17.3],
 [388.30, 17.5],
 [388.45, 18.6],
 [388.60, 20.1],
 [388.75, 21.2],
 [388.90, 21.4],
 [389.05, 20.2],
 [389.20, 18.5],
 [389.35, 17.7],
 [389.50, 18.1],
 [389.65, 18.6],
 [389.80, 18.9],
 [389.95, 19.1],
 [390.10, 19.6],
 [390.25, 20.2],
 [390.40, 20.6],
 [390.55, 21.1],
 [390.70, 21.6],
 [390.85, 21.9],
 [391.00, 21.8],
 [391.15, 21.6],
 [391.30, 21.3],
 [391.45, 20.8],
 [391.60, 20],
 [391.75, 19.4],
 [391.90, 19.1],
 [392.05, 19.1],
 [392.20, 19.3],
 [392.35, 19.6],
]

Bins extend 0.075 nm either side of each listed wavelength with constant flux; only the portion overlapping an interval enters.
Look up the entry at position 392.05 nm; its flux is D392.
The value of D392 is 19.1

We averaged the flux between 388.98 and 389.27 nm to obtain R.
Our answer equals 19.4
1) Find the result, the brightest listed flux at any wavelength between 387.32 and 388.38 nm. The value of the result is 21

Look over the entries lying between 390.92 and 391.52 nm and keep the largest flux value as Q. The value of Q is 21.8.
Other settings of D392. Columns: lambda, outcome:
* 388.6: 20.1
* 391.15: 21.6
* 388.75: 21.2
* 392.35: 19.6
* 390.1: 19.6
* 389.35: 17.7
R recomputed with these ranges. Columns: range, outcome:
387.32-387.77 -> 20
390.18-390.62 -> 20.6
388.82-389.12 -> 20.8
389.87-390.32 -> 19.6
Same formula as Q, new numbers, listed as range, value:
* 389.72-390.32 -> 20.2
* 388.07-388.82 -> 21.2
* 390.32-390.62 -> 21.1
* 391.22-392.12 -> 21.3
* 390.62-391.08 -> 21.9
